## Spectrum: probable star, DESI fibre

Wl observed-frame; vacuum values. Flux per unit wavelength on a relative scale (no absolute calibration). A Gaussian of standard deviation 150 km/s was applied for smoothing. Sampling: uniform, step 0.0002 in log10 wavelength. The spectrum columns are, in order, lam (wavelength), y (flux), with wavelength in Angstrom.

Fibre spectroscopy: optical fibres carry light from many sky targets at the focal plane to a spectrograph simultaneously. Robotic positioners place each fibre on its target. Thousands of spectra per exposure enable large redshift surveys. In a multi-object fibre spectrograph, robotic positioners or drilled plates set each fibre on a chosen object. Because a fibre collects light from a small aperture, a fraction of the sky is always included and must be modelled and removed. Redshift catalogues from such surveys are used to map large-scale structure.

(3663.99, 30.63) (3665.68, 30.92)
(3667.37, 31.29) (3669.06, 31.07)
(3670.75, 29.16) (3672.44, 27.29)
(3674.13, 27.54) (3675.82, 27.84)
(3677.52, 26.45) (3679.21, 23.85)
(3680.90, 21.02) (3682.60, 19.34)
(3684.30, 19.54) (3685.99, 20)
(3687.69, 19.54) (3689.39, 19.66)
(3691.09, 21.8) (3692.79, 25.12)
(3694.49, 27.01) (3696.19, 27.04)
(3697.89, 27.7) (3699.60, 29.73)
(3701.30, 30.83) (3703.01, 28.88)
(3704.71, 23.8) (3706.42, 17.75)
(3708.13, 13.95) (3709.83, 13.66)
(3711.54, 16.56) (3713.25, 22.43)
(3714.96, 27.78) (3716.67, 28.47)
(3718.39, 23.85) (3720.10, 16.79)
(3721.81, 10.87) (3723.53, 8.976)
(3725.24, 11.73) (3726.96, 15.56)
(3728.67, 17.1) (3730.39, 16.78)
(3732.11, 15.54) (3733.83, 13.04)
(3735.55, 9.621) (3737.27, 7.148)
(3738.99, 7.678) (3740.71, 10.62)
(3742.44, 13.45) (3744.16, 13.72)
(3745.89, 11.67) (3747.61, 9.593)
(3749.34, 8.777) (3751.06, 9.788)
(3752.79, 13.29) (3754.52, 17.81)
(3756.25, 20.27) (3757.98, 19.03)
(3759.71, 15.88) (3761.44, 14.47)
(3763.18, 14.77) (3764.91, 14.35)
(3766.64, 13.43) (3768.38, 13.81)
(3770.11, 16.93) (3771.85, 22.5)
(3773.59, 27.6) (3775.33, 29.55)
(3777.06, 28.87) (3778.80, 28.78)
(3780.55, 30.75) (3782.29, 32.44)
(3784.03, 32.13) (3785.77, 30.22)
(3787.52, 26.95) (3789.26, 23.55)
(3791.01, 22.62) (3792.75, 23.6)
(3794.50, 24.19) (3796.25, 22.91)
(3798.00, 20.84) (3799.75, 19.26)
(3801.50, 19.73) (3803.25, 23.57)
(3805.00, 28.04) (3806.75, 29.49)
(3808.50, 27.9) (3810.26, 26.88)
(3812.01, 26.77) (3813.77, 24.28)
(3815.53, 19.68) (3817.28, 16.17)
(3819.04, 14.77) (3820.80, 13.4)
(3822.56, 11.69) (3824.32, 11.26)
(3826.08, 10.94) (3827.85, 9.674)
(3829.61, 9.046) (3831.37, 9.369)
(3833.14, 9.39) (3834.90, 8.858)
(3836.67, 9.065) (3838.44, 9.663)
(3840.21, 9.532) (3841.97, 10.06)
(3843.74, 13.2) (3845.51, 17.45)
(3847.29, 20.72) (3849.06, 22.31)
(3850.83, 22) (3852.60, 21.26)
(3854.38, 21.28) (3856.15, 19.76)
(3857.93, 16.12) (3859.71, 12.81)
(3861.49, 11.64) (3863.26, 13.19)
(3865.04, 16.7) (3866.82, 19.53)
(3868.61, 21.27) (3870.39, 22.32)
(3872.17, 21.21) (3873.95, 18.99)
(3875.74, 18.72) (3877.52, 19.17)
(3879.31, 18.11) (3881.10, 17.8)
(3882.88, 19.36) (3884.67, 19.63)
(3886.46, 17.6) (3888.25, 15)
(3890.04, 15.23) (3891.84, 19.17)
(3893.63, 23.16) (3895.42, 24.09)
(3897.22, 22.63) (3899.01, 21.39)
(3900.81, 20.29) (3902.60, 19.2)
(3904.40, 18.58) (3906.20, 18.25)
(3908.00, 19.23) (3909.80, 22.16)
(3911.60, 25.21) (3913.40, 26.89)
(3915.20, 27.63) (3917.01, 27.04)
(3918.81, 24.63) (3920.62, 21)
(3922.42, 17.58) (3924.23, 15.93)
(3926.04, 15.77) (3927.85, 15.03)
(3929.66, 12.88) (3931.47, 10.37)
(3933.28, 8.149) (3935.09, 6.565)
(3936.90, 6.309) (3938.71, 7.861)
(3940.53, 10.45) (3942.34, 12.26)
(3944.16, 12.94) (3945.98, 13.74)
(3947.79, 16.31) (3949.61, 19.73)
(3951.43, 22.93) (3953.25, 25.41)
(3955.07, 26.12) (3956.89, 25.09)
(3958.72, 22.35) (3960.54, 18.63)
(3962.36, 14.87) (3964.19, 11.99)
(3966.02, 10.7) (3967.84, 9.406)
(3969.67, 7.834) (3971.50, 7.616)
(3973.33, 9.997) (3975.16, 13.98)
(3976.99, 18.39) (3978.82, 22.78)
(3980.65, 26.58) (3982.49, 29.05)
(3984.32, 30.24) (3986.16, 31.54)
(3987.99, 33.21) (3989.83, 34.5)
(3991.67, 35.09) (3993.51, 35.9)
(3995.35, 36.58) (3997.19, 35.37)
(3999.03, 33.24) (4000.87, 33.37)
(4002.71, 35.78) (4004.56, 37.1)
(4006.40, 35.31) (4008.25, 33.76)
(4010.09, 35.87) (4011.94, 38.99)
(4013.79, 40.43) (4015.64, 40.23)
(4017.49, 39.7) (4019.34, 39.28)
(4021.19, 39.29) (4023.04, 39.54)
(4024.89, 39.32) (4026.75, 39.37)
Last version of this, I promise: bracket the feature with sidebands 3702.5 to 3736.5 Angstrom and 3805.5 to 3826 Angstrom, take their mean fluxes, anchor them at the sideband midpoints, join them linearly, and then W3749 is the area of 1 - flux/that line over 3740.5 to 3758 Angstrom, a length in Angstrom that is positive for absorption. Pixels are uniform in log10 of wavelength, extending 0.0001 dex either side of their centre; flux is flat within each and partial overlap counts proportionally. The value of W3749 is 4.78 Angstrom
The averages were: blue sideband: 17.5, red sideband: 20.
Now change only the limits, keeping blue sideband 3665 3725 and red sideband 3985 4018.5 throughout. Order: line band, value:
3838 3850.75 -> 6.1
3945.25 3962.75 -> 6.8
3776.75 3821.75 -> 4.9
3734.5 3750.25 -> 9.3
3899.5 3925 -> 8.3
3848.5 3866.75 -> 7.4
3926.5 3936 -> 6.4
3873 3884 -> 4.3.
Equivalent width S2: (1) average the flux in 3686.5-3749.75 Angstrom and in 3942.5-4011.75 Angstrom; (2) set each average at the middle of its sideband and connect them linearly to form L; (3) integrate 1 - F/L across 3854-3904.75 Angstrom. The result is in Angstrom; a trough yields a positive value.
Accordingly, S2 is 7.6 Angstrom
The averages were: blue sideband 18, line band 18.7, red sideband 24.5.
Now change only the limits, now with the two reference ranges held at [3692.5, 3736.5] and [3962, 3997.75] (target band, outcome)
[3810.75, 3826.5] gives 3.0 Angstrom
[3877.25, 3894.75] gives 2.7 Angstrom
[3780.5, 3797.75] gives -4.8 Angstrom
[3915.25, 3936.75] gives 6.0 Angstrom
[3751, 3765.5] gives 3.2 Angstrom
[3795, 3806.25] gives -1.0 Angstrom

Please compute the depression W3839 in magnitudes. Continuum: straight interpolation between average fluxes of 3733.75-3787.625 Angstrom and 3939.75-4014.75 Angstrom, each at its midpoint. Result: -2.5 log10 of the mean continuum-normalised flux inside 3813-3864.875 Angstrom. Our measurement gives 0.38 mag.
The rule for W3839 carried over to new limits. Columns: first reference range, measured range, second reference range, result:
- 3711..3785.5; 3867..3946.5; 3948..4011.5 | 0.26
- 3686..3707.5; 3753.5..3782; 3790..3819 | 0.14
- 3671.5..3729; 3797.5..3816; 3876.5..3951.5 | -0.23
